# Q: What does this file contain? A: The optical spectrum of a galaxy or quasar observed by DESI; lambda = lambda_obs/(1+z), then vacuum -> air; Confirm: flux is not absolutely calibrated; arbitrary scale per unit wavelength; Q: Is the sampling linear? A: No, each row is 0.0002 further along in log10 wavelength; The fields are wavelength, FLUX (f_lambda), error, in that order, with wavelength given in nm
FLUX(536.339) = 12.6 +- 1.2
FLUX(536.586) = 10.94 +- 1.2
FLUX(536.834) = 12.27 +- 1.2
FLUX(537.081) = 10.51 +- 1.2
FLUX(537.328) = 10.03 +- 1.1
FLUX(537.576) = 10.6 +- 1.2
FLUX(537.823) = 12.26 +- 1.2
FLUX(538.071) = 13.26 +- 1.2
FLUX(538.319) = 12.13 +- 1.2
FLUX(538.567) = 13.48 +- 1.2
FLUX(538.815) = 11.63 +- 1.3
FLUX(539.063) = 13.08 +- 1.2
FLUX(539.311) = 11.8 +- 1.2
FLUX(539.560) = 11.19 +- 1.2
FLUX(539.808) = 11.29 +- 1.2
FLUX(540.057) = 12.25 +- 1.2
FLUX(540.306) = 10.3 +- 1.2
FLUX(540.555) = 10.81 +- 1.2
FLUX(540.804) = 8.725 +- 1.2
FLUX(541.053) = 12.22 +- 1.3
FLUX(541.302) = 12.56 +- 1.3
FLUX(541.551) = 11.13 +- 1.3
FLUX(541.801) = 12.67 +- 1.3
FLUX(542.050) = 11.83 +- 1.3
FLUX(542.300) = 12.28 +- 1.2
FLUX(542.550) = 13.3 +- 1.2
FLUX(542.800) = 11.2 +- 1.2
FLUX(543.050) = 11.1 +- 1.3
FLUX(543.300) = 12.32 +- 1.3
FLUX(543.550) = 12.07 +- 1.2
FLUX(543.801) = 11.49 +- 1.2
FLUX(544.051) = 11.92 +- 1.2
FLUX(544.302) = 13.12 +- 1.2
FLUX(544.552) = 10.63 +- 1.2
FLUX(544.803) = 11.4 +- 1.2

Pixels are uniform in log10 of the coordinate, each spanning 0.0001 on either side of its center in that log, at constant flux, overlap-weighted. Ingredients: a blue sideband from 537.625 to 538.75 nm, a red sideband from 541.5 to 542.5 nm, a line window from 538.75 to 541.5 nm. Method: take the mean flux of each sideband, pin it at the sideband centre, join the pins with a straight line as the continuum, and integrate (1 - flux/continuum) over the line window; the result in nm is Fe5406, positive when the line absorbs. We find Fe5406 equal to 0.206 nm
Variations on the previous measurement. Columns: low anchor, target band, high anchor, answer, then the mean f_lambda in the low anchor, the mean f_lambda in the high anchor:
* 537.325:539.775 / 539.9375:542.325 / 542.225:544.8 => 0.10 nm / 12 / 11.9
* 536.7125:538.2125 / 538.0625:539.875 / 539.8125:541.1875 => -0.16 nm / 11.5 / 10.9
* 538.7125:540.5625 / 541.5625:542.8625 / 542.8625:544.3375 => -0.05 nm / 11.6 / 11.9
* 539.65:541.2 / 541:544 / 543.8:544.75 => -0.16 nm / 11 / 11.8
